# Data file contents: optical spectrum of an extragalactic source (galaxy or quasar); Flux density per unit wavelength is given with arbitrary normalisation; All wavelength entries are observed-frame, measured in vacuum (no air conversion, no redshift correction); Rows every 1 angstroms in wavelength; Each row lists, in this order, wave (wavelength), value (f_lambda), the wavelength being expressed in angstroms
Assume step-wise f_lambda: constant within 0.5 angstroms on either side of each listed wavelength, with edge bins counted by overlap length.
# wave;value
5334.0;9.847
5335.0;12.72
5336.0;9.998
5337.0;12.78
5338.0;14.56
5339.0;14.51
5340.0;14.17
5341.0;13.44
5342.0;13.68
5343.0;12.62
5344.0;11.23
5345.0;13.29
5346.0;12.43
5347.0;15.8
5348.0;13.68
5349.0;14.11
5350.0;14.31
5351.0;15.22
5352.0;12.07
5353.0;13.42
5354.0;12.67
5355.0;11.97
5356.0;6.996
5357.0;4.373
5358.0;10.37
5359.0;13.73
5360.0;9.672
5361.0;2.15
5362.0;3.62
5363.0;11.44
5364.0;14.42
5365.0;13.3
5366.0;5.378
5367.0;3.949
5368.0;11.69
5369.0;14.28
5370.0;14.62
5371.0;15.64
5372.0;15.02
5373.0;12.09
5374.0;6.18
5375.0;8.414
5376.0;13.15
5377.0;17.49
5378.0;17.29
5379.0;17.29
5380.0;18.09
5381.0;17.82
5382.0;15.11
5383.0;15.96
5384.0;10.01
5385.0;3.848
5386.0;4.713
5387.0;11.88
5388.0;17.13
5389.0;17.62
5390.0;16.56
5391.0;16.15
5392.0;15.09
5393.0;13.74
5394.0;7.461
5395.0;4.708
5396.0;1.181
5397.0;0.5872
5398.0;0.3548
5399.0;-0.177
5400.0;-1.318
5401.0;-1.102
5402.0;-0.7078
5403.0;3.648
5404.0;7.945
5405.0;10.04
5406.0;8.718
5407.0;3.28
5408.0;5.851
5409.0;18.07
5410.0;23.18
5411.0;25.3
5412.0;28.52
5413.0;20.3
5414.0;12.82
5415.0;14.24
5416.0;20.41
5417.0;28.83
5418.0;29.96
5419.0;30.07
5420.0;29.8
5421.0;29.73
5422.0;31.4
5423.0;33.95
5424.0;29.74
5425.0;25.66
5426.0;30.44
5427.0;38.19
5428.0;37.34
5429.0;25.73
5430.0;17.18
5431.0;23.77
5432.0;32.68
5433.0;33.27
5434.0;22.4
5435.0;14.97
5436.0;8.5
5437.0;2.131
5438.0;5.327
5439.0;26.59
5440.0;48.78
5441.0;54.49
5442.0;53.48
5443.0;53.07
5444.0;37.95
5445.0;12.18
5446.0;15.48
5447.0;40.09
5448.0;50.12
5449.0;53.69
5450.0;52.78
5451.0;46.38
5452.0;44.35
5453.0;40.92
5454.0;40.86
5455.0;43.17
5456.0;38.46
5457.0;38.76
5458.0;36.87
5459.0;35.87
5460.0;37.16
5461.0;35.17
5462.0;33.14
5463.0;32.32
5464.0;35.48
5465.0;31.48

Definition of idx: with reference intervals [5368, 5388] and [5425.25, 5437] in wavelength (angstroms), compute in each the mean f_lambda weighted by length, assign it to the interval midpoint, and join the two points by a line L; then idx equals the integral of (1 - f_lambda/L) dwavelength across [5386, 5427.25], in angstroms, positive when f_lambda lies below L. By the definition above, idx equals 9.3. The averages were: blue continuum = 13.2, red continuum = 24.8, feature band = 15.8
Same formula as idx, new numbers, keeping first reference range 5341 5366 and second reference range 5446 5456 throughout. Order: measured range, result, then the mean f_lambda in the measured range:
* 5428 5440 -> 5.28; 21.3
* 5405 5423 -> 6.09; 21.2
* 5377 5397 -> 8.59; 12.5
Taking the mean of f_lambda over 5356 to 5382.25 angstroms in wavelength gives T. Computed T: 11.7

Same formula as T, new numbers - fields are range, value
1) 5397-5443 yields 21.1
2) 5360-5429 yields 14.7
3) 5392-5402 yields 3.26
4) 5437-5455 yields 38.8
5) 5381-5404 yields 8.06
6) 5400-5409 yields 5.12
